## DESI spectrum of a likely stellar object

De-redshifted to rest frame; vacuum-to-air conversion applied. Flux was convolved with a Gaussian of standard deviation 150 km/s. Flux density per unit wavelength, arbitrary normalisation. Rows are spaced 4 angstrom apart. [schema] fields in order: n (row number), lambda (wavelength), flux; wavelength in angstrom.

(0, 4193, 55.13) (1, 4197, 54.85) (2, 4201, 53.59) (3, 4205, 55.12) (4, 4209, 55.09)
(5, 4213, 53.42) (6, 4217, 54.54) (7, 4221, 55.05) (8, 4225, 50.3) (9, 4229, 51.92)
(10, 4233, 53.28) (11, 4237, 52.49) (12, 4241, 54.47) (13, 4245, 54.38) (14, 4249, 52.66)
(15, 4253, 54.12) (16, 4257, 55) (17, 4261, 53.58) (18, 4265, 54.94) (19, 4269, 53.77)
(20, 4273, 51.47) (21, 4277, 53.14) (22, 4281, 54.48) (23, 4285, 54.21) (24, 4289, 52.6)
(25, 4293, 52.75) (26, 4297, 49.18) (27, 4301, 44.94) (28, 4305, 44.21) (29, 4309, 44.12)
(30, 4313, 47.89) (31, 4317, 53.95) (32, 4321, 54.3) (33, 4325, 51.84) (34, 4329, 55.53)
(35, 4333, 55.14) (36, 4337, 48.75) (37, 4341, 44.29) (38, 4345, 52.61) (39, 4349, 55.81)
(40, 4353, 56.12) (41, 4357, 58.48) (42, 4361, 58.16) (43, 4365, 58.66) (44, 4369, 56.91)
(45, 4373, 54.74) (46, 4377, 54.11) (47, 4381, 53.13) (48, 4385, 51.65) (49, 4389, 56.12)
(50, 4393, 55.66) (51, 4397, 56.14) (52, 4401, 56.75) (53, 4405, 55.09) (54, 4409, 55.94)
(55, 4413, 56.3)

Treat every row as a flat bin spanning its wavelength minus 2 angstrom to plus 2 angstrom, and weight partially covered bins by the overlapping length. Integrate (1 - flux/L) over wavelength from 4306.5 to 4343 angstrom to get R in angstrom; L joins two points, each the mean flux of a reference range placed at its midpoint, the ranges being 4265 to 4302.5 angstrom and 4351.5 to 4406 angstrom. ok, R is 2.15 angstrom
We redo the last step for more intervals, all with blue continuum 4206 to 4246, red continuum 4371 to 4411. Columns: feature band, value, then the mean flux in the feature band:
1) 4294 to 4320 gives 3.0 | 47.9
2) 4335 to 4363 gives 0.6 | 53.5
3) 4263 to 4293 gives 0.3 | 53.5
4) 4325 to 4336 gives 0.1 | 54.1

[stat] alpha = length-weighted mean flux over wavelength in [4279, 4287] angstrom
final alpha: 54.3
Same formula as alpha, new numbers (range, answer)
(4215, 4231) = 53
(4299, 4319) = 47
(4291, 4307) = 47.8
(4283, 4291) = 53.4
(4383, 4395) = 54.5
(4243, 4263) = 53.9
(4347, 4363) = 57.1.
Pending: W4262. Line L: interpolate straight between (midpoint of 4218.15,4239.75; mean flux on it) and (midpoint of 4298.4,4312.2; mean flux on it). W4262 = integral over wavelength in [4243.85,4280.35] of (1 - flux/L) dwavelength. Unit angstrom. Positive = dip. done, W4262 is -3.2 angstrom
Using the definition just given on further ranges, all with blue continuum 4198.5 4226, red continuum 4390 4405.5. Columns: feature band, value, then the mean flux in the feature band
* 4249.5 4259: 0.0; 54.3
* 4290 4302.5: 1.3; 49.4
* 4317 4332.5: 0.3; 54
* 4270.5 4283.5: 0.4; 53.1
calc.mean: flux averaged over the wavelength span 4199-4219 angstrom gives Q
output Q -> 54.4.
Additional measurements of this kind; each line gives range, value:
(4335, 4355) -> 51.5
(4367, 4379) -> 55.3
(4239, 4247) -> 54.4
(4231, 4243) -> 53.4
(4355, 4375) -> 57.4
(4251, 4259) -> 54.6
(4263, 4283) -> 53.6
